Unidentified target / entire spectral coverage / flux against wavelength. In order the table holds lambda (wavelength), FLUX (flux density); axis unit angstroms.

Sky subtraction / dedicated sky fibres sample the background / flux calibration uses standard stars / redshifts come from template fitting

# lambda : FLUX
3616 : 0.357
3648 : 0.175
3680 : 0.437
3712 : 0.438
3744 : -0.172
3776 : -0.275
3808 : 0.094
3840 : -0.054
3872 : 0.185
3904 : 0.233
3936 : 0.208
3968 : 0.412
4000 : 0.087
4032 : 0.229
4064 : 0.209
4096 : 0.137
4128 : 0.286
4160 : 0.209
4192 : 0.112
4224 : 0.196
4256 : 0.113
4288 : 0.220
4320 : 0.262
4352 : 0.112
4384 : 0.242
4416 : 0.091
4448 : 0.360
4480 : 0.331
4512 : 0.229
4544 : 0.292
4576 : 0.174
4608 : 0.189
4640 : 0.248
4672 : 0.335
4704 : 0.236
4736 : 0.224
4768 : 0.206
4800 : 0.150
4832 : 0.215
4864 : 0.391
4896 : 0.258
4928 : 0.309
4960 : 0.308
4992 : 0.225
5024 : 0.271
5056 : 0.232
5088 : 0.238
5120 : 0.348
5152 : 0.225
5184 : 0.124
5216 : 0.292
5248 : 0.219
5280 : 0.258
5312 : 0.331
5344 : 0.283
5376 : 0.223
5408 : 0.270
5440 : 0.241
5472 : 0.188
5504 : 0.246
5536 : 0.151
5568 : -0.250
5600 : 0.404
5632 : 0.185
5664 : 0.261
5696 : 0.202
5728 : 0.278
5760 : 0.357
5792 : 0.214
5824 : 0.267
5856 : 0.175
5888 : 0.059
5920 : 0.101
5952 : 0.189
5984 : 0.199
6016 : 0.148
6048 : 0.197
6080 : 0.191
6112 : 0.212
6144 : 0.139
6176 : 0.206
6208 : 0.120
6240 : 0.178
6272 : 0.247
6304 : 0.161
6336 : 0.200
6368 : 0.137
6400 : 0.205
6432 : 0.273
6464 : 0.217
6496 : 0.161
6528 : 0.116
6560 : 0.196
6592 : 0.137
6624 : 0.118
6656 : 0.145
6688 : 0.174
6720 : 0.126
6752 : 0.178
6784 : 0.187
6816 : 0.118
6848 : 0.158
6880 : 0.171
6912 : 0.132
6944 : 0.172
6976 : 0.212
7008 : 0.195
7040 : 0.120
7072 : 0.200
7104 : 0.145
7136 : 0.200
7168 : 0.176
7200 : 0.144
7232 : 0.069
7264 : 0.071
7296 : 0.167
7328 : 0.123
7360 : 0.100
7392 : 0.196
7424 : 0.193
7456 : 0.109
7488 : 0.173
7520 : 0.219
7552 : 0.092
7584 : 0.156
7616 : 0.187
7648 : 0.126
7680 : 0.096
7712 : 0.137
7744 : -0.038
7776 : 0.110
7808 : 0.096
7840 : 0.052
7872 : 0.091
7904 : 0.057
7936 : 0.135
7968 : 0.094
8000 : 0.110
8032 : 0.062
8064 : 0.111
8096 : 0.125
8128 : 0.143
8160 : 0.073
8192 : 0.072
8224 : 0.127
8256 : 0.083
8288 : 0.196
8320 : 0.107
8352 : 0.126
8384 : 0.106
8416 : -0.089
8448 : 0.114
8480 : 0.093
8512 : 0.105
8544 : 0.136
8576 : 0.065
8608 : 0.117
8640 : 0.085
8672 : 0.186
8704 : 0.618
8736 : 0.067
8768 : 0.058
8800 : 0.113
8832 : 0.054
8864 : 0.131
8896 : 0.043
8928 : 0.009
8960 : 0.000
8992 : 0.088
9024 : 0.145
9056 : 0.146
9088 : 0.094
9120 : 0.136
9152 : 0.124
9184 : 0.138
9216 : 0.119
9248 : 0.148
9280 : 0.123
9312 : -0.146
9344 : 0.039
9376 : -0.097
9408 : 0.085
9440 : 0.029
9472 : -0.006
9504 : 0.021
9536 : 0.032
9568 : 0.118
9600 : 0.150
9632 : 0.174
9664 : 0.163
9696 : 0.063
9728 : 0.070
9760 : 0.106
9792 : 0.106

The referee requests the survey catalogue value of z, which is 1.33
